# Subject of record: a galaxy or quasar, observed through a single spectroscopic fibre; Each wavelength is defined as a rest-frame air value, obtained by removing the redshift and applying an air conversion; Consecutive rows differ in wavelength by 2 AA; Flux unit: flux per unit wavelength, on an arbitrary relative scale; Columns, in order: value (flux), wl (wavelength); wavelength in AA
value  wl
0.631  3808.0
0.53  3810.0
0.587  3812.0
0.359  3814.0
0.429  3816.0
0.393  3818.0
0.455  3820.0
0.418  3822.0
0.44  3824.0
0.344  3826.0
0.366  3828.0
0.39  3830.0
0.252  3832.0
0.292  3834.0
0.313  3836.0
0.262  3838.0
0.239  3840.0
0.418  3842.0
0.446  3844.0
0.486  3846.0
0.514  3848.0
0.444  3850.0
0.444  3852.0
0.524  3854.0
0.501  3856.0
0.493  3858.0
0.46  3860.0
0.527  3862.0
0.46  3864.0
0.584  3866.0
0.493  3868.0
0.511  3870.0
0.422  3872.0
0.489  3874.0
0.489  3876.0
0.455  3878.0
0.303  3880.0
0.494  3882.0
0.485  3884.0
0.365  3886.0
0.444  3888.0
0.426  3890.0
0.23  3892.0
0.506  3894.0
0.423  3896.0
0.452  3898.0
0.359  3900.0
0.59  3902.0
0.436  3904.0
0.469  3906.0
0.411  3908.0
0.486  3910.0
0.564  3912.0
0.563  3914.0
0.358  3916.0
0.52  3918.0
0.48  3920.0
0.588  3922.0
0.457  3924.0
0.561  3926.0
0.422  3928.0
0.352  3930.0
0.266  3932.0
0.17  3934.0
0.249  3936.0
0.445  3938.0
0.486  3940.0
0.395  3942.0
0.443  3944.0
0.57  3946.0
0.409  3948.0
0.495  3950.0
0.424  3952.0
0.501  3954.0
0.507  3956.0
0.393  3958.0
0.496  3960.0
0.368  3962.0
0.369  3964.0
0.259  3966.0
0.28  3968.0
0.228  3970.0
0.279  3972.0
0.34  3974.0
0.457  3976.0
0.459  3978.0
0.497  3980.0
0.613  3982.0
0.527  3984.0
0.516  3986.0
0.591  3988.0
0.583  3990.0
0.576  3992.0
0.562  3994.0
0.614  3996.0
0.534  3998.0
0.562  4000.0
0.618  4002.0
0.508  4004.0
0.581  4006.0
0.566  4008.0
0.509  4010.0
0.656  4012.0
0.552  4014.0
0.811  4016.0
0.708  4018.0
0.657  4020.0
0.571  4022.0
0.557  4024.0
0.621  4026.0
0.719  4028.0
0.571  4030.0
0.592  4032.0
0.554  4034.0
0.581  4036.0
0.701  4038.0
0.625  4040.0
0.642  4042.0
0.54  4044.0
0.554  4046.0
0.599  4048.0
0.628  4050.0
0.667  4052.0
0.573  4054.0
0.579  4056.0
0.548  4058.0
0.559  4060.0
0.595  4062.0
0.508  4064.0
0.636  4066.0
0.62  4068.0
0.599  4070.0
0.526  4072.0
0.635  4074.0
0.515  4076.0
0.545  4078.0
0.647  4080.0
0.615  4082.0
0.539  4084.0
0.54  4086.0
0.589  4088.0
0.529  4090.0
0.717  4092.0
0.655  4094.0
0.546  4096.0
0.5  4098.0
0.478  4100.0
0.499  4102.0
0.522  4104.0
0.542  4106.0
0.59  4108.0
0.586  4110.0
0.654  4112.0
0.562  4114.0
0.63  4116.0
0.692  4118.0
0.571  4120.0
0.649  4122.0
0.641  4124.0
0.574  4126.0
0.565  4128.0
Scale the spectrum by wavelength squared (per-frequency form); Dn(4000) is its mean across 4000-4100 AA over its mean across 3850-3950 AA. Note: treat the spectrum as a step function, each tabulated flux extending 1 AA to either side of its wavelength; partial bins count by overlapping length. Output 1.4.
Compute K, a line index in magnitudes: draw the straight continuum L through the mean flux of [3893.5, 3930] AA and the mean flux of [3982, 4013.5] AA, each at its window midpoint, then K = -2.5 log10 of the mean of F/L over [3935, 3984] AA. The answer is 0.25 mag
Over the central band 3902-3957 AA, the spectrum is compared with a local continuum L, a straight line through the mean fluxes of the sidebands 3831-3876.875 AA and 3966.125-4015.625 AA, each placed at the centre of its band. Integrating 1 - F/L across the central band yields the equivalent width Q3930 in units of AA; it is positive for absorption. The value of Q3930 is 3.2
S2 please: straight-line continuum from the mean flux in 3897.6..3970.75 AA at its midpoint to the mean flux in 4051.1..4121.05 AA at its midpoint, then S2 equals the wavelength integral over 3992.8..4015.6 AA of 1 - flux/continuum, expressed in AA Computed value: -3.5 AA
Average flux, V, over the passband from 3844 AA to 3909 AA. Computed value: 0.459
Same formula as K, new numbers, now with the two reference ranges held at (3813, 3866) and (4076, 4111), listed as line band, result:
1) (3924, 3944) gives 0.232 mag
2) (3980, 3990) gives -0.117 mag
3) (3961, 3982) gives 0.324 mag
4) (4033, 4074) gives -0.098 mag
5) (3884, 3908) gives 0.046 mag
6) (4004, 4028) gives -0.187 mag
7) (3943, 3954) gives 0.017 mag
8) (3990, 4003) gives -0.141 mag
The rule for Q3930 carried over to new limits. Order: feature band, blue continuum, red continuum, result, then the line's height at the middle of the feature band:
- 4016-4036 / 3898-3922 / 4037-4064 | -1.7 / 0.577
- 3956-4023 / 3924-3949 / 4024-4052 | 0.5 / 0.509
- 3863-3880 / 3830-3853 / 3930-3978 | -4.5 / 0.377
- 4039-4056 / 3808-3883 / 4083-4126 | -1.6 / 0.55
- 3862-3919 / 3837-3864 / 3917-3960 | -2.3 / 0.44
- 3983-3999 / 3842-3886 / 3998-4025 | 0.6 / 0.584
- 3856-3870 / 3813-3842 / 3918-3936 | -4.8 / 0.375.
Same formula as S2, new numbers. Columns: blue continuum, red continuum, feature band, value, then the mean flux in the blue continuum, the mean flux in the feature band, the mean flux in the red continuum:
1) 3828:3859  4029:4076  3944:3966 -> 2.5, 0.4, 0.444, 0.591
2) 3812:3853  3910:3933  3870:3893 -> 0.5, 0.39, 0.422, 0.467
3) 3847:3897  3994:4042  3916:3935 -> 3.4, 0.459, 0.421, 0.607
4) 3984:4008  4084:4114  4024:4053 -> -2.3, 0.566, 0.612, 0.567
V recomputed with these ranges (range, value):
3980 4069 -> 0.594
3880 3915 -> 0.449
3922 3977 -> 0.397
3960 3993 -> 0.436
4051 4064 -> 0.581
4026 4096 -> 0.595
